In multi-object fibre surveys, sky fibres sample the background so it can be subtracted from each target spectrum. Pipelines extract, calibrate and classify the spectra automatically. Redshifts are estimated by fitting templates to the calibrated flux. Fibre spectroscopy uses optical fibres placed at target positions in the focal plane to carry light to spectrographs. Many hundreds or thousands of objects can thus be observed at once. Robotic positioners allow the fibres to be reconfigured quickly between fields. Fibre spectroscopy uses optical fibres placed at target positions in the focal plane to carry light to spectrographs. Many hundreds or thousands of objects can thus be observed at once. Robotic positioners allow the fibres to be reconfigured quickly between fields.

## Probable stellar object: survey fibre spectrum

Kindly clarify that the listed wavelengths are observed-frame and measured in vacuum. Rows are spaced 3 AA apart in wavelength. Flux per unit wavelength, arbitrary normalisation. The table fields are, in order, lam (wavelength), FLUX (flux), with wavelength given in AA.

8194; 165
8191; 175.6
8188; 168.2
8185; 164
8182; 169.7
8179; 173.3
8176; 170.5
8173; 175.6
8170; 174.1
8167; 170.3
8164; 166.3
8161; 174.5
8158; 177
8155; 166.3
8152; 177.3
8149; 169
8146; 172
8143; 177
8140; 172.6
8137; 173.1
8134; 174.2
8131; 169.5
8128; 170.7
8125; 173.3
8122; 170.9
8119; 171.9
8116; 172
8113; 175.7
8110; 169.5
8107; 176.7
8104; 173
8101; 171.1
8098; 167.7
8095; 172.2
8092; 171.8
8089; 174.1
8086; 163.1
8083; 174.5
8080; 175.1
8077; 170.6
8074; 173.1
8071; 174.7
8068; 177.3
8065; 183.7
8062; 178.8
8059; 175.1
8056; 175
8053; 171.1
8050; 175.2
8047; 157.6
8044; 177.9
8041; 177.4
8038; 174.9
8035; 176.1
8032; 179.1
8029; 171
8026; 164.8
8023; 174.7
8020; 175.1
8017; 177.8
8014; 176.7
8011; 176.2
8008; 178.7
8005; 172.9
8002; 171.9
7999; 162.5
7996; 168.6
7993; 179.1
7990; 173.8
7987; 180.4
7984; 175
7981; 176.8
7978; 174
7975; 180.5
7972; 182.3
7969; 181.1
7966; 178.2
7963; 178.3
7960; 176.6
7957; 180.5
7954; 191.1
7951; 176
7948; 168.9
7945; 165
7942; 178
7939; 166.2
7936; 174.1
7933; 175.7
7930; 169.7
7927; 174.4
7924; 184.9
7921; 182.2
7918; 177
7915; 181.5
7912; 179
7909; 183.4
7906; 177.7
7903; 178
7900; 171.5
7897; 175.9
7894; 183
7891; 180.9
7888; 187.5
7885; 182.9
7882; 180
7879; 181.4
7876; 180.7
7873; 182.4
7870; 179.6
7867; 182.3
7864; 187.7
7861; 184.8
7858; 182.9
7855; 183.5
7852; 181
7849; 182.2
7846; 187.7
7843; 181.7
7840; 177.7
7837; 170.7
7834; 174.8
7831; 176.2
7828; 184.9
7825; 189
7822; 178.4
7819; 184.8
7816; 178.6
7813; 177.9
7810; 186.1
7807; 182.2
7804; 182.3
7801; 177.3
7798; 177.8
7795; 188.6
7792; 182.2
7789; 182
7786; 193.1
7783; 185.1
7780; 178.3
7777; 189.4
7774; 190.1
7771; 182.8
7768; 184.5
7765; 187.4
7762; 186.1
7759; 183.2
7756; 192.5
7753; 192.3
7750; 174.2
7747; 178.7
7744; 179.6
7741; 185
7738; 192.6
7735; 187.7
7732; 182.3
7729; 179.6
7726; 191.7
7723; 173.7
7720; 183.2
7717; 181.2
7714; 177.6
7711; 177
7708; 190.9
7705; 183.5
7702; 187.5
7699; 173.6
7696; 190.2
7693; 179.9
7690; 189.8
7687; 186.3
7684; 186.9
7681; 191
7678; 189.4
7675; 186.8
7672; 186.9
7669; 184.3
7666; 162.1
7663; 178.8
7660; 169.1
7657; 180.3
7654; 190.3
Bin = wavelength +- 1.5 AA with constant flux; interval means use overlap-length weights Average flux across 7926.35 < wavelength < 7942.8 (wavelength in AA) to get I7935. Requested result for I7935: 173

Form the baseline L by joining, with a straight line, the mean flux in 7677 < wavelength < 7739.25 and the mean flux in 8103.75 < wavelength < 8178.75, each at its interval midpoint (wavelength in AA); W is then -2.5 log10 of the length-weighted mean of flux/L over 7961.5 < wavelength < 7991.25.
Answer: -0.01 mag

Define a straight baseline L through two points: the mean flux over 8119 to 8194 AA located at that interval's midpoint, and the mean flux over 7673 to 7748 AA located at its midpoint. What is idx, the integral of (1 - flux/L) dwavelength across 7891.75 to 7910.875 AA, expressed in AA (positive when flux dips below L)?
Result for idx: 0.06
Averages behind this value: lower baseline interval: 184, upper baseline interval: 172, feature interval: 178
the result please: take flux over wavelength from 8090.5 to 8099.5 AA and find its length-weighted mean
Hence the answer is 171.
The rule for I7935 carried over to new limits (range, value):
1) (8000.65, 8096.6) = 174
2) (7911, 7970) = 177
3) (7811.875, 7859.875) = 181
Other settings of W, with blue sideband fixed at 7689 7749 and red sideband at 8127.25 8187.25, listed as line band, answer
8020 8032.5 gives 0.02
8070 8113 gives 0.01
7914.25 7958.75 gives 0.01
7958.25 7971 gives -0.01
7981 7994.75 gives 0.00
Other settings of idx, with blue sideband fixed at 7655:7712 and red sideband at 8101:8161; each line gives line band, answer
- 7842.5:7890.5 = -1.1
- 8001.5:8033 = 0.2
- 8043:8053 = 0.3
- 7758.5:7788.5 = -0.8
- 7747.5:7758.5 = -0.2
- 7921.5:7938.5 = 0.2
